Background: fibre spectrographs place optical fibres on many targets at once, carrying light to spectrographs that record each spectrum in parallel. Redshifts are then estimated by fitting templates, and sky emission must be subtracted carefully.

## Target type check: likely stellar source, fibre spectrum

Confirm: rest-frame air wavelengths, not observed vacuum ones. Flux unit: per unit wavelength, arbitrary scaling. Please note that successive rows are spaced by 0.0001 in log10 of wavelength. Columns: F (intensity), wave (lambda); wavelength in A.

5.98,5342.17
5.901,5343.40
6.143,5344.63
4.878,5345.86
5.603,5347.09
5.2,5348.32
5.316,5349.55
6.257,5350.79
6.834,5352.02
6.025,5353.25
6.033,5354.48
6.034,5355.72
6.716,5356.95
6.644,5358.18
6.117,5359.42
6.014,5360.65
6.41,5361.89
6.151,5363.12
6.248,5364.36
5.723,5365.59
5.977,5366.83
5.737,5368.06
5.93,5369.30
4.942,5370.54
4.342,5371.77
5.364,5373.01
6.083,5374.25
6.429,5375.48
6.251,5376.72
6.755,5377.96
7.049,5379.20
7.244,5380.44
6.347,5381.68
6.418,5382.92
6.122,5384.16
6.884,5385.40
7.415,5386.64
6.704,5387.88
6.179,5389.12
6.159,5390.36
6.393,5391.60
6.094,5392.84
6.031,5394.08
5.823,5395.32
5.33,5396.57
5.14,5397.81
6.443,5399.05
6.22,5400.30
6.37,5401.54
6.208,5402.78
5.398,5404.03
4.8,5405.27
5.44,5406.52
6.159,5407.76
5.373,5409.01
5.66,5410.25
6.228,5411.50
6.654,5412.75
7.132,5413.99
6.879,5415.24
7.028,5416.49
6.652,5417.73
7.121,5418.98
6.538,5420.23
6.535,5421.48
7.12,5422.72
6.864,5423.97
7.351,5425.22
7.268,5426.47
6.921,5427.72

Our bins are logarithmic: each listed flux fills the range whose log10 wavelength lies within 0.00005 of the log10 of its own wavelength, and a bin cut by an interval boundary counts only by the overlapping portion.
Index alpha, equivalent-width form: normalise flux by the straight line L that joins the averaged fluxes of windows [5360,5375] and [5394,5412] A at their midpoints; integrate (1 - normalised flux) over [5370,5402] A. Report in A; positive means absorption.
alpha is -2.3 A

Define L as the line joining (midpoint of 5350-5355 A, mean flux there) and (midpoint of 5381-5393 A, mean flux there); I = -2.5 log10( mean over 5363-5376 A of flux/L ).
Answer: 0.12 mag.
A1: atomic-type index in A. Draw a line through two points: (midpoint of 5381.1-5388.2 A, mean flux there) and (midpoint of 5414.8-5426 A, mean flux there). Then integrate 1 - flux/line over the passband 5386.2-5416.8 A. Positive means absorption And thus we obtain 3.0 A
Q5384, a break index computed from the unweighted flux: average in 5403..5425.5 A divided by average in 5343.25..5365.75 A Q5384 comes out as 1.1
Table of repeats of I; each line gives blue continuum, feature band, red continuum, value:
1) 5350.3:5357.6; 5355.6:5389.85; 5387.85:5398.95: -0.013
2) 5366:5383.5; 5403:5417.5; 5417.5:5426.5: 0.106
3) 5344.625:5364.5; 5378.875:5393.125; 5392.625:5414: -0.114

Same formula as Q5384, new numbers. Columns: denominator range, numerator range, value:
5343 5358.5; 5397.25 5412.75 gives 0.98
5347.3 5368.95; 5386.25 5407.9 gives 0.99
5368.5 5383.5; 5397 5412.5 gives 0.95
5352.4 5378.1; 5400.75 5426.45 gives 1.07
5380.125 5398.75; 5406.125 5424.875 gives 1.04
